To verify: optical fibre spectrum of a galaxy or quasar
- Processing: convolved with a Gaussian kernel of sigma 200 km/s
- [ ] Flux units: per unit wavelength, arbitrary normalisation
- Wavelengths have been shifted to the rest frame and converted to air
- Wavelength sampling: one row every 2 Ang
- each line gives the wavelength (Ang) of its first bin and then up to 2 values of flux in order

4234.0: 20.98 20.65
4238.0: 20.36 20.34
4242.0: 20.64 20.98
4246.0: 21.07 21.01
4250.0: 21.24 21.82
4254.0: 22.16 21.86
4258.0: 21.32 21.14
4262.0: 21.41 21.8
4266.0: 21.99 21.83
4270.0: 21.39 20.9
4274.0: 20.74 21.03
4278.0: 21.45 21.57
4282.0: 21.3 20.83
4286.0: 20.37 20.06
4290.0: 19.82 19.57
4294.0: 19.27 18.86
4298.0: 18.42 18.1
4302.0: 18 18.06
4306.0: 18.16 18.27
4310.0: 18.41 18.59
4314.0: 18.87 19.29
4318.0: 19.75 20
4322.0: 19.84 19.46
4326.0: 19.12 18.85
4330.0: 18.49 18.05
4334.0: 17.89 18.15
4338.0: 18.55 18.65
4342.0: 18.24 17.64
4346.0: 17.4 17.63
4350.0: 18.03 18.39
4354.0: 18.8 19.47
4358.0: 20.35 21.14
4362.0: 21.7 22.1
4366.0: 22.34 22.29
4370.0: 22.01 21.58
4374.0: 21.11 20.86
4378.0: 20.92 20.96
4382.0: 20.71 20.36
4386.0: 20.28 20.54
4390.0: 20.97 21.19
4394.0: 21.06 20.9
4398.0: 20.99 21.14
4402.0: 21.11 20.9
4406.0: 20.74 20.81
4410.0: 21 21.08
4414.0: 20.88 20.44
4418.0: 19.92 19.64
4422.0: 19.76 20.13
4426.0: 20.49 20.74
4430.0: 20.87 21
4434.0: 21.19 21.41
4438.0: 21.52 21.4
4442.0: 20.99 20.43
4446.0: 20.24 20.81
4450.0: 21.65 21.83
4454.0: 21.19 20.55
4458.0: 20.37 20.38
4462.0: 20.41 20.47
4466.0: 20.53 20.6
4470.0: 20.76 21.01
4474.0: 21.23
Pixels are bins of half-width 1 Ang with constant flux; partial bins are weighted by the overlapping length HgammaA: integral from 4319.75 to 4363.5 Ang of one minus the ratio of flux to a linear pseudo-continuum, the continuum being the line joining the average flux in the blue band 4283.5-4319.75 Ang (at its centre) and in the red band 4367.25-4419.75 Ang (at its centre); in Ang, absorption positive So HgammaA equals 2.1 Ang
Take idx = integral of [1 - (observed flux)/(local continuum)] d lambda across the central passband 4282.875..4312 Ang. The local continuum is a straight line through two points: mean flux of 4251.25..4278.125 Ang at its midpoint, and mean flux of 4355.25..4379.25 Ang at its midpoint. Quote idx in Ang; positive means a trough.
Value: 3.3 Ang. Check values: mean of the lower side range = 21.5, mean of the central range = 19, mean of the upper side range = 21.3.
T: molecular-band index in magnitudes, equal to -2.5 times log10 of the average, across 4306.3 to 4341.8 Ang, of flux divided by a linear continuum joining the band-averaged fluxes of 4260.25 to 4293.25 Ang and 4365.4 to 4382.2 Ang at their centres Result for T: 0.13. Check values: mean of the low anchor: 21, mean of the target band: 18.8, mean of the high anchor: 21.4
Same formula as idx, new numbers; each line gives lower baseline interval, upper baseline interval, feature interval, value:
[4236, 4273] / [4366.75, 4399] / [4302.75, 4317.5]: 1.8 Ang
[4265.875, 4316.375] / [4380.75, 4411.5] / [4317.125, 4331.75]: 0.6 Ang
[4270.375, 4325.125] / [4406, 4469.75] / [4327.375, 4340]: 1.0 Ang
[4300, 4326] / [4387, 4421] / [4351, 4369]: -0.8 Ang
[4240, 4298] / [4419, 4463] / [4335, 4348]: 1.7 Ang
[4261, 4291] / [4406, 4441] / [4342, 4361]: 2.0 Ang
